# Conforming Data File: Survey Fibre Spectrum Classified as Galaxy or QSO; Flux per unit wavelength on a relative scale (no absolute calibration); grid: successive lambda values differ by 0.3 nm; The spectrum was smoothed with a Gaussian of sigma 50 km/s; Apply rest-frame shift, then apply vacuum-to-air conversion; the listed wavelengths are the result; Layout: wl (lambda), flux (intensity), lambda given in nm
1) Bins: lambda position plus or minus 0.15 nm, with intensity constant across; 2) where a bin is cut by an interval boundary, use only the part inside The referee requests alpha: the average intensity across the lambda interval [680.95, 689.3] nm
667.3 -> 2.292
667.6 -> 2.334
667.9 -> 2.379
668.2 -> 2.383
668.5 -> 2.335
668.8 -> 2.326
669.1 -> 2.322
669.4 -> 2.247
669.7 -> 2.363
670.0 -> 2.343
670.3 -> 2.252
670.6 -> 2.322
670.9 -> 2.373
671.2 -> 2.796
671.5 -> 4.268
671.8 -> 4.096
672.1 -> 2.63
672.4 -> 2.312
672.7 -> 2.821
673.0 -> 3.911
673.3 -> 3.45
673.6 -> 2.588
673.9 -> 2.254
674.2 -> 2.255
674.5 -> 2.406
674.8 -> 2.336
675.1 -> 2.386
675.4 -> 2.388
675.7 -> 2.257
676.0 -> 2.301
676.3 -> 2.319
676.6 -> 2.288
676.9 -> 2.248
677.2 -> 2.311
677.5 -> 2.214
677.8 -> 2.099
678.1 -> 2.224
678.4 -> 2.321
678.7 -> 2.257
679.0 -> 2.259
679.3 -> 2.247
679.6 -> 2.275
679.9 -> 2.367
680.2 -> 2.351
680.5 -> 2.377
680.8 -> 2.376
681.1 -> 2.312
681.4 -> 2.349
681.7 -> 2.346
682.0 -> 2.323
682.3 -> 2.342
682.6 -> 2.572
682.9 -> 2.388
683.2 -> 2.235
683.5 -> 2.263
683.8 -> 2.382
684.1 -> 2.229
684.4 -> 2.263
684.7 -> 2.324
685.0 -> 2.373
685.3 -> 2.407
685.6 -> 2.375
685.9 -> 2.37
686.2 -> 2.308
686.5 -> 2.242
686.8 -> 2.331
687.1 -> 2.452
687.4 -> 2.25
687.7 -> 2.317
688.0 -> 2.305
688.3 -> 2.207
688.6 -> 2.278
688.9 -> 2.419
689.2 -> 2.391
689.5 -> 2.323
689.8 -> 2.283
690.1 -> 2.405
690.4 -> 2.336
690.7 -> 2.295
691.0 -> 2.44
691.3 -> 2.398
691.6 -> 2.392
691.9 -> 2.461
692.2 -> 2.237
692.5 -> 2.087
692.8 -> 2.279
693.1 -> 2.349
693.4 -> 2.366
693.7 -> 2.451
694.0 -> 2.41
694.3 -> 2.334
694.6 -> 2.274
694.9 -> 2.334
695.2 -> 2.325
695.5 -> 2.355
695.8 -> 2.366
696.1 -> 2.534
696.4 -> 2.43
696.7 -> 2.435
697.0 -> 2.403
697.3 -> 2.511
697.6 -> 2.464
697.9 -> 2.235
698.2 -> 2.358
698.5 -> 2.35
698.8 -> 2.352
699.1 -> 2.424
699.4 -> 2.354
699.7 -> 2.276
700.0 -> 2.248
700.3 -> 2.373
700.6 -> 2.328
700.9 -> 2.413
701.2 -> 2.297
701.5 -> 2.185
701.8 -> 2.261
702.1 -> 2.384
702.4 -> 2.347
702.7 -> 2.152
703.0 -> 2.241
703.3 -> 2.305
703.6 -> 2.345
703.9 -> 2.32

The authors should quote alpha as 2.33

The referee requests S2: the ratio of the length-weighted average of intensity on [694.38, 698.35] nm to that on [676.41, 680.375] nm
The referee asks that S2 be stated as 1.05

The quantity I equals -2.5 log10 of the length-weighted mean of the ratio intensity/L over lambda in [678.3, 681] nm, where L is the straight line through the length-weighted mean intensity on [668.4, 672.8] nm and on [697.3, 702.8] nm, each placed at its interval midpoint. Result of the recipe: 0.107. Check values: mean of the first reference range 2.66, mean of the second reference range 2.33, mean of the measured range 2.31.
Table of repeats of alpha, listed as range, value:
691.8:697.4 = 2.36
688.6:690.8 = 2.35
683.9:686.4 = 2.33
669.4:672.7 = 2.75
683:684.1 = 2.29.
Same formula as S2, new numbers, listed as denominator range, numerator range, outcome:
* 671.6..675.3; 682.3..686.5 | 0.84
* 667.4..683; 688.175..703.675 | 0.95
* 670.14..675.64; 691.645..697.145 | 0.85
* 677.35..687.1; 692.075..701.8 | 1.01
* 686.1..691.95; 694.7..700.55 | 1.01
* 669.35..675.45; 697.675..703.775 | 0.85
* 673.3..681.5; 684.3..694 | 1.00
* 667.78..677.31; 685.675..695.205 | 0.91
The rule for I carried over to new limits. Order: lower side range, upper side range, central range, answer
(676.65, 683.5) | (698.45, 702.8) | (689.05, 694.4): -0.02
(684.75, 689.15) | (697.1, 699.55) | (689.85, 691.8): -0.01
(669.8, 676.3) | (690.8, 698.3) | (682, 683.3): 0.07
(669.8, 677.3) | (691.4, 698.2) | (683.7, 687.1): 0.07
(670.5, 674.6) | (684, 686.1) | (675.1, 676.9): 0.19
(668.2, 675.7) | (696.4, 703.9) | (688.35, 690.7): 0.05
